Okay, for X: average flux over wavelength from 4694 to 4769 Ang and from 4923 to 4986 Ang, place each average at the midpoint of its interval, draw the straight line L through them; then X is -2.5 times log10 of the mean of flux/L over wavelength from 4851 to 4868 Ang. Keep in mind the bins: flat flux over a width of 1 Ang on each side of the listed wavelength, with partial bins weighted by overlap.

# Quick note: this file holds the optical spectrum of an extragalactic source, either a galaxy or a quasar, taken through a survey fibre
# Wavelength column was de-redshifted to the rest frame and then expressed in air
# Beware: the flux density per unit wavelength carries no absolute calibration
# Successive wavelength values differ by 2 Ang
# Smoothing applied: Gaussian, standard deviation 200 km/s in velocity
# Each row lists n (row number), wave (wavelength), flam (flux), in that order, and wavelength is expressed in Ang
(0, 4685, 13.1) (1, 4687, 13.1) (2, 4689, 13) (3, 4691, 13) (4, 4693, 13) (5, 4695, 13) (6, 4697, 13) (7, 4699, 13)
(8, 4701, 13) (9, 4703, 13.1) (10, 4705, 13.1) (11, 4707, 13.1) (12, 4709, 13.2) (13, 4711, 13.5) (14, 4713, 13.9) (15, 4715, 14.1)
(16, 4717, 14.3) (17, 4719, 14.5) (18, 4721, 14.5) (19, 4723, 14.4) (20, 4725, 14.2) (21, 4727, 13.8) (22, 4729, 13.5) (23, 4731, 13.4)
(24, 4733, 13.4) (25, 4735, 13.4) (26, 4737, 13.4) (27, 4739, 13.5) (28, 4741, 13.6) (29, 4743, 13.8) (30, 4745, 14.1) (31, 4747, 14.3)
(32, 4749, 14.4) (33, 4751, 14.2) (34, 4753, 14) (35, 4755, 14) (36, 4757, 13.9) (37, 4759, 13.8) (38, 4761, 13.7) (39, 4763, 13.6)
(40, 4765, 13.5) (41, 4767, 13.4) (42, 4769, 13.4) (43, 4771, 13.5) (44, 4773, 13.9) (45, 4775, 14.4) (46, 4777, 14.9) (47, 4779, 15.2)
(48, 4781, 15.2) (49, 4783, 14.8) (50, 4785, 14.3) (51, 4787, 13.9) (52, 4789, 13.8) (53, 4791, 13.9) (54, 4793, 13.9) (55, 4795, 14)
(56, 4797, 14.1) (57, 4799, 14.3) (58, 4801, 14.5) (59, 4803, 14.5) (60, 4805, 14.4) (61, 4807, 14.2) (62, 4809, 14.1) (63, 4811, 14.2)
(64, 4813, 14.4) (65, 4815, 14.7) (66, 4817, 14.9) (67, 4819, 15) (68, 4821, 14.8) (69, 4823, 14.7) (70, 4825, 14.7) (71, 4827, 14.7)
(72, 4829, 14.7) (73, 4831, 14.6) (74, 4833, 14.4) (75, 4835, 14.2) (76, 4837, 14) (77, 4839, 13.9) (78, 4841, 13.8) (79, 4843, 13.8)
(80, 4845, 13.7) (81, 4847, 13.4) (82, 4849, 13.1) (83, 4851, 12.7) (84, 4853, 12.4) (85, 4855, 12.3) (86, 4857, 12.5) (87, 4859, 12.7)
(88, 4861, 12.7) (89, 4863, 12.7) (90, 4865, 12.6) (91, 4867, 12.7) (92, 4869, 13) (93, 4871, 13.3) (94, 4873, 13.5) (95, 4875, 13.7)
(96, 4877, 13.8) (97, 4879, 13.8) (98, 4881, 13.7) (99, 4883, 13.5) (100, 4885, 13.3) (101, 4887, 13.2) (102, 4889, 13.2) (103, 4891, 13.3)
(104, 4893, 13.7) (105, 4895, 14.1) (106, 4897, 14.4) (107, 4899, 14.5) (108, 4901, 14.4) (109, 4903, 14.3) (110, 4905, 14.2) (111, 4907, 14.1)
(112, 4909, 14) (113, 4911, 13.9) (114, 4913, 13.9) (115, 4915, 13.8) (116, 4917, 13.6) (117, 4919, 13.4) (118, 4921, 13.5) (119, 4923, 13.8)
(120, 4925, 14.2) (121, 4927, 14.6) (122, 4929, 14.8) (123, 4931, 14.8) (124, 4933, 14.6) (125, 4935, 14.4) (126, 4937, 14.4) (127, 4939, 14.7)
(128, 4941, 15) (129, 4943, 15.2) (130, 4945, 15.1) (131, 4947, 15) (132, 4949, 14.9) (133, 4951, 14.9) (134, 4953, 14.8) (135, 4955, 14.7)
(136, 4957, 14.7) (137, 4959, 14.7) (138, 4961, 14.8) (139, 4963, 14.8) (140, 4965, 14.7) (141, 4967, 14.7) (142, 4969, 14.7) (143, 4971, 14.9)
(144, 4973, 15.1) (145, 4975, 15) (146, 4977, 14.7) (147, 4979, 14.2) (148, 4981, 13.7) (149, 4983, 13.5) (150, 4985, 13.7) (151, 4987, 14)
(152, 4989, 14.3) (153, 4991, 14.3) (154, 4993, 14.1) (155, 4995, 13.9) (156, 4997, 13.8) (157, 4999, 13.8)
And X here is 0.13 mag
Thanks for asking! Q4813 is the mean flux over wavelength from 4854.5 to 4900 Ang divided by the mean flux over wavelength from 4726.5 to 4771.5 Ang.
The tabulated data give 1.0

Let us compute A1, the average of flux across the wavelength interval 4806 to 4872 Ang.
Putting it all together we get 13.7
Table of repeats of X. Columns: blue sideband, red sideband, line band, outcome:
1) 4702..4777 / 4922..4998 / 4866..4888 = 0.066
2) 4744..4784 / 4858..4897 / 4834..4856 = 0.013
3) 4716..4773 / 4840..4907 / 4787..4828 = -0.058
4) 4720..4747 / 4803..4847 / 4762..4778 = 0.015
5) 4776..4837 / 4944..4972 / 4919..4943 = 0.024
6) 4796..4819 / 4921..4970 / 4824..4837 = -0.003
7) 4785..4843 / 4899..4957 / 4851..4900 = 0.087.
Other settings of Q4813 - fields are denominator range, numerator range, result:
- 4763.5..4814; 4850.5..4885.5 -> 0.92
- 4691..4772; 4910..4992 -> 1.06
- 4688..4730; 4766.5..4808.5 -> 1.05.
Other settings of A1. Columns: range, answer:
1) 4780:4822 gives 14.4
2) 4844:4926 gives 13.5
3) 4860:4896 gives 13.3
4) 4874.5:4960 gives 14.2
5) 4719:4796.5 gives 14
